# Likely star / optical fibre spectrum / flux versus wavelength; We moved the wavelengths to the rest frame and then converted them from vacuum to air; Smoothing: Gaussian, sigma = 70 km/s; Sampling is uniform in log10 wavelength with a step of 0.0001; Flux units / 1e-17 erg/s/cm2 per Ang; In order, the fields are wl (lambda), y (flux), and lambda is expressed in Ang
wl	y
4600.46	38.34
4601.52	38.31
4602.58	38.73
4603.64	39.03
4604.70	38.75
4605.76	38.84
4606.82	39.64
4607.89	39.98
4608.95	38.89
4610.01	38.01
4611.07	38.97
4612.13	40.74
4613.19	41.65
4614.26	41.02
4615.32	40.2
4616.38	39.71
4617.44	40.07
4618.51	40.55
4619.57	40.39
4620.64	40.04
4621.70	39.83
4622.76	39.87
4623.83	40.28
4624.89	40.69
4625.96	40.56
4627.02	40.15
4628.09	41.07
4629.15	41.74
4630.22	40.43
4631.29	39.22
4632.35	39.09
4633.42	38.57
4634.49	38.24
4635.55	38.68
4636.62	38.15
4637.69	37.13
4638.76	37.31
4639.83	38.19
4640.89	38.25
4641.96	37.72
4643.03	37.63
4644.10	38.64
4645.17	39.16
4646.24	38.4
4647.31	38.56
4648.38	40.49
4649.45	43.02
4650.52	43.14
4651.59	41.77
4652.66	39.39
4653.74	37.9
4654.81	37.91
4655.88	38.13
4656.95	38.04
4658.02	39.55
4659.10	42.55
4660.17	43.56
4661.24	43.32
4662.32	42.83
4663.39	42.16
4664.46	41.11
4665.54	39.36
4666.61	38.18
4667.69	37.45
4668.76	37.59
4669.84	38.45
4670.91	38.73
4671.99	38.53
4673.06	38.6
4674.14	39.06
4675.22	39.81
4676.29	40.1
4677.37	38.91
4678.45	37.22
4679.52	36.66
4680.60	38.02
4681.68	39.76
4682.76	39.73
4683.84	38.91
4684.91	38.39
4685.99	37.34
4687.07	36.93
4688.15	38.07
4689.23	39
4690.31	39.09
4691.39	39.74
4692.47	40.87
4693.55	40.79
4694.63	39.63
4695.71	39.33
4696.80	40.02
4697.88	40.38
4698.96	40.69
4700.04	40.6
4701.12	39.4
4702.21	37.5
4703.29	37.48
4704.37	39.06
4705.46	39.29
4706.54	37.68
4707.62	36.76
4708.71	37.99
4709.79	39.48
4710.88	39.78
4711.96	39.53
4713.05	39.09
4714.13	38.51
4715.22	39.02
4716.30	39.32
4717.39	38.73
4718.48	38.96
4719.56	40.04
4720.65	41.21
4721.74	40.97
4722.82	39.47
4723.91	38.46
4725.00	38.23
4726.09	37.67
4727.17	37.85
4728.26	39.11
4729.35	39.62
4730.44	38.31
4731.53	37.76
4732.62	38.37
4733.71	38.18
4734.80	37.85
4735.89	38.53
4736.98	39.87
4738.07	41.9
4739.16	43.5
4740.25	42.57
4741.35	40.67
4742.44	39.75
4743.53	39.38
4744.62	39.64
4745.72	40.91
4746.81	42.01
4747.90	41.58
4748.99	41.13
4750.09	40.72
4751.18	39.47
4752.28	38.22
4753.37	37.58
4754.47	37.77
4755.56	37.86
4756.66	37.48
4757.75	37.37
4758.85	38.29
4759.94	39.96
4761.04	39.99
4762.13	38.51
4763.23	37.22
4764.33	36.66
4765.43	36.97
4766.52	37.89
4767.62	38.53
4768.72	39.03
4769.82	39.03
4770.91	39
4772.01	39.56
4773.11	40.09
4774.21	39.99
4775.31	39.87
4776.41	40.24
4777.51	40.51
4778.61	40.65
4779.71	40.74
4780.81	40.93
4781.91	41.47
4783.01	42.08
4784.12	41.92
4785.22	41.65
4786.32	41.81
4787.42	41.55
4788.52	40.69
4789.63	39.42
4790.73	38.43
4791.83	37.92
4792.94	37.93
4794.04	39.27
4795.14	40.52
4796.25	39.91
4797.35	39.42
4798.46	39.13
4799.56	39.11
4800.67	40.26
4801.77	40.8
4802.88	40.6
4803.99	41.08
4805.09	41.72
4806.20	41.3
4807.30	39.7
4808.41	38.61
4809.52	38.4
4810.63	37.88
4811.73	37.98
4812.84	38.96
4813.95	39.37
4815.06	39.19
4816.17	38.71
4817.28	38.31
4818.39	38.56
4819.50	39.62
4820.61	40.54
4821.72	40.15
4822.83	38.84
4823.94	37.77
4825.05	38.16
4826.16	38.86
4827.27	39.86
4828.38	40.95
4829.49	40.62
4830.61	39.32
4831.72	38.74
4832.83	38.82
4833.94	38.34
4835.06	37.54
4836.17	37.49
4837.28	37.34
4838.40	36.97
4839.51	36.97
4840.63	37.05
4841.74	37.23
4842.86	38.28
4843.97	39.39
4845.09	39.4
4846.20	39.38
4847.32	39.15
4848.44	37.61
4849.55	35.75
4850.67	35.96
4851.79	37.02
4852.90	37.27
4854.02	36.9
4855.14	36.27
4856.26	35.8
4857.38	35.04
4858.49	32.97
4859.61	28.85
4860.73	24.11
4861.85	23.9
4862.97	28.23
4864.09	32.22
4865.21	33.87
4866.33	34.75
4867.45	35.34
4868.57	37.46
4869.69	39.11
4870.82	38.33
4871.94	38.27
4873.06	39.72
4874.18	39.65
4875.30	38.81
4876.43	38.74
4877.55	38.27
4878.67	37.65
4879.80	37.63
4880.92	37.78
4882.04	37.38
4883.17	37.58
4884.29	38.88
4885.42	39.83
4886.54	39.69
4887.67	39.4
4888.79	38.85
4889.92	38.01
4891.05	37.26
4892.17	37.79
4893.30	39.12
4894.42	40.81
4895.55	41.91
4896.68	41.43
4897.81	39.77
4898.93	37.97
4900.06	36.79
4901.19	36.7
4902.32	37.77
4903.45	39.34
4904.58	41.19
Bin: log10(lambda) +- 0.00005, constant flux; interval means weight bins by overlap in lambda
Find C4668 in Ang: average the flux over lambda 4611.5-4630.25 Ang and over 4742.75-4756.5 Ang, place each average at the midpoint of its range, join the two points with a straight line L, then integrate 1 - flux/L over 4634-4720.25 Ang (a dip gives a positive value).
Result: 2.0 Ang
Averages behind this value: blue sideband 40.5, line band 39.2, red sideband 39.6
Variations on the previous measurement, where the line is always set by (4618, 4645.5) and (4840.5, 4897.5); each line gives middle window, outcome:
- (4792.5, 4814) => -1.2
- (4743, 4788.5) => -2.1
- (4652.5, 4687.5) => -0.3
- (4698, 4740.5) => -0.8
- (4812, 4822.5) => -0.5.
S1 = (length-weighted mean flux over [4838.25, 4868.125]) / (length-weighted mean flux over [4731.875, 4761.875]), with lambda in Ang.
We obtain 0.88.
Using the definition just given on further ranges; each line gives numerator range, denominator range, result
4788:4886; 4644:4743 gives 0.96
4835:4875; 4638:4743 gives 0.91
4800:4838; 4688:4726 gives 1.00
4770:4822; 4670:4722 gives 1.02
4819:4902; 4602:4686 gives 0.95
